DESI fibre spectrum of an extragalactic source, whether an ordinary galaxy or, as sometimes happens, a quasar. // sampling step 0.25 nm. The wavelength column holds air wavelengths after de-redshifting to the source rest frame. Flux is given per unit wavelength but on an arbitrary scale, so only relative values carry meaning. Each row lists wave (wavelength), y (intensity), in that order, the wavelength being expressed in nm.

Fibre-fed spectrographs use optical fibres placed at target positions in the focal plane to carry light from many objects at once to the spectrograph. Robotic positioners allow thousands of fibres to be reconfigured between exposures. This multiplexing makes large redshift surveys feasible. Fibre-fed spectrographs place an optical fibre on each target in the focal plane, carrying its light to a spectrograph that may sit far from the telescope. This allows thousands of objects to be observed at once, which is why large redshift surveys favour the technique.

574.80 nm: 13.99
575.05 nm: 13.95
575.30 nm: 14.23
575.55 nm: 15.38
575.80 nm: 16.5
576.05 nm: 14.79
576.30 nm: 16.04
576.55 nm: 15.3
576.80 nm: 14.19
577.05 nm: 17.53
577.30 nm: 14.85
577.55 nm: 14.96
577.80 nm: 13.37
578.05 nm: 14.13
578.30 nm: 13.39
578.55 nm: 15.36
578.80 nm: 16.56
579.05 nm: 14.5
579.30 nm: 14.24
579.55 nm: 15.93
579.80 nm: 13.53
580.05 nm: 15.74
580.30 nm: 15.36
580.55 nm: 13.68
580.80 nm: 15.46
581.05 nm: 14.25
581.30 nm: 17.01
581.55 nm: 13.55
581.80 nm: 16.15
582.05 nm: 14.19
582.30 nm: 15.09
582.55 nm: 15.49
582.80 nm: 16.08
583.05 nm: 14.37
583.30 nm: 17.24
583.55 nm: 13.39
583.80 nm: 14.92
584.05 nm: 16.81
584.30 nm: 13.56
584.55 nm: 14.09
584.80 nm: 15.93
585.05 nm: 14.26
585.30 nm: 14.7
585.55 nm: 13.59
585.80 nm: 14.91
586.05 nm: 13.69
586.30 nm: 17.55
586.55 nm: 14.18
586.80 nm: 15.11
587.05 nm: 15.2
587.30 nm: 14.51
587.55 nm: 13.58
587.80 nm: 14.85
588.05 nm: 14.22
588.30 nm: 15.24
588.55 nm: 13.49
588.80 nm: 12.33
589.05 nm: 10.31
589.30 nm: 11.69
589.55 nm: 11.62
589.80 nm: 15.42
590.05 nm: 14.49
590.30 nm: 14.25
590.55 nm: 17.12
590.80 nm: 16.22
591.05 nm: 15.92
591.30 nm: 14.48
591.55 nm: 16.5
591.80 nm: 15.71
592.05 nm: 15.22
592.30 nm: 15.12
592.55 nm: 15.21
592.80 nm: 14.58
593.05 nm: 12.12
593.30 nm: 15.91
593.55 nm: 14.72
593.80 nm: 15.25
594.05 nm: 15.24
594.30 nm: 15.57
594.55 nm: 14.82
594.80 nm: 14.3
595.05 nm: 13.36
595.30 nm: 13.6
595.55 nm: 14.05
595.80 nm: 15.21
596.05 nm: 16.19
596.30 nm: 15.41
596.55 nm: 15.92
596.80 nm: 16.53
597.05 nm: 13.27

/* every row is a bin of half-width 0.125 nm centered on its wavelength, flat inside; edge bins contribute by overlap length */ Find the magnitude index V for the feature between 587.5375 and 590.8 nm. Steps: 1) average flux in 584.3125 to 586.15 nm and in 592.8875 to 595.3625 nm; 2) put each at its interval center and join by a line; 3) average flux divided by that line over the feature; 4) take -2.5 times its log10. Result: 0.05 mag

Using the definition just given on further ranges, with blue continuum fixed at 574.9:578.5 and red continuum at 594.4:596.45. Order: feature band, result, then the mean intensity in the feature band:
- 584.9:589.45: 0.05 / 14.1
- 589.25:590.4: 0.09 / 13.6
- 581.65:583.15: -0.03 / 15.2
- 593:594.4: -0.02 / 14.9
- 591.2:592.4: -0.05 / 15.4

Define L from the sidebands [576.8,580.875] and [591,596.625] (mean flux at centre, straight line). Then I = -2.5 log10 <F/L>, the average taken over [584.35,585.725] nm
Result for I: 0.032 mag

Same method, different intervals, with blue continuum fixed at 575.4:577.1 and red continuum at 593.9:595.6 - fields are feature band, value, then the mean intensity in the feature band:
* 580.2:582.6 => 0.02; 15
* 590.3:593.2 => -0.04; 15.3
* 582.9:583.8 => 0.01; 15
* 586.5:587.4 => 0.01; 14.8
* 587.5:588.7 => 0.04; 14.3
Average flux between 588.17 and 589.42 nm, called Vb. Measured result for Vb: 12.6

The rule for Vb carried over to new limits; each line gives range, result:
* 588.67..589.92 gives 12.3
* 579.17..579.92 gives 14.6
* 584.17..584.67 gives 13.9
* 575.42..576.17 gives 15.6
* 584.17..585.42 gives 14.5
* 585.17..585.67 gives 14.2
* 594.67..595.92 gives 14.1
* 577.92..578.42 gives 13.8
